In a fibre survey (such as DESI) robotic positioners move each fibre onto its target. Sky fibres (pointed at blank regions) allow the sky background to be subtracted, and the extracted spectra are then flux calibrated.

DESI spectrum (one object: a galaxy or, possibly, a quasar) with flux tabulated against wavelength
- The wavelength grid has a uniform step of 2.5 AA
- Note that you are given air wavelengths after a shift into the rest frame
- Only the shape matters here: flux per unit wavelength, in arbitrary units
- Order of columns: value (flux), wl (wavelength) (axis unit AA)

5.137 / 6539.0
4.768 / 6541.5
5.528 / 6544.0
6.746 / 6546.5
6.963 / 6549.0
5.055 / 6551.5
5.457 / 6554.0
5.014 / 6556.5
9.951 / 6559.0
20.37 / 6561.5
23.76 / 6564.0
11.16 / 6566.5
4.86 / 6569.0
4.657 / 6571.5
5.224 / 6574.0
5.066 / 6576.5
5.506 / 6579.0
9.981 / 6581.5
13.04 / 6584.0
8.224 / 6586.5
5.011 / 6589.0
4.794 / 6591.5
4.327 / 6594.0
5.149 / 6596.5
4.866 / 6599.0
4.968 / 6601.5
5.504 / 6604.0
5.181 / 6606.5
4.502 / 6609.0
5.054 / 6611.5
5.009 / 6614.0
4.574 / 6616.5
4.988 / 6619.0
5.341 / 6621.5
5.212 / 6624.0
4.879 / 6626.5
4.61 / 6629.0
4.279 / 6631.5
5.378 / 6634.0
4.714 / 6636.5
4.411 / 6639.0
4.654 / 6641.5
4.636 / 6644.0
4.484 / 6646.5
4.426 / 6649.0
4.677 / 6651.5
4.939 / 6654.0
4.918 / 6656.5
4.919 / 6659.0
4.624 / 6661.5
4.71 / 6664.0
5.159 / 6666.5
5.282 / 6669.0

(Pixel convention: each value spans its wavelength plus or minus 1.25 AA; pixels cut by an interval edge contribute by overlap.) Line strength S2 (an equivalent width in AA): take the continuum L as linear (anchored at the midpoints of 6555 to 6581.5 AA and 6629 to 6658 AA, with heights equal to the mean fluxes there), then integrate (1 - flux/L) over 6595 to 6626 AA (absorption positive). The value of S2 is 8.0 AA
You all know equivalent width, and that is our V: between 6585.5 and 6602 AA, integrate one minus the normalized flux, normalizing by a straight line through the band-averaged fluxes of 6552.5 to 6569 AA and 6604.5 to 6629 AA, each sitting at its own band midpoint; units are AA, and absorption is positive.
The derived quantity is 5.3 AA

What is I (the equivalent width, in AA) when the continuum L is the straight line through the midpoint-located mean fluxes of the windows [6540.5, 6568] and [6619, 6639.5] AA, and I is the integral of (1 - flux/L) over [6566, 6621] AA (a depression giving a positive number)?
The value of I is 9.2 AA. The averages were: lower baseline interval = 9.53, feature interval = 5.9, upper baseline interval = 4.88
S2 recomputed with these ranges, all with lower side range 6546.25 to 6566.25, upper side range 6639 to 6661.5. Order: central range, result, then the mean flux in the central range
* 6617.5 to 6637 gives 3.8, 4.93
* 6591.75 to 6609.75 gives 6.6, 4.93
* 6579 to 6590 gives 0.1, 8.75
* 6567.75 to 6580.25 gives 5.8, 5.06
